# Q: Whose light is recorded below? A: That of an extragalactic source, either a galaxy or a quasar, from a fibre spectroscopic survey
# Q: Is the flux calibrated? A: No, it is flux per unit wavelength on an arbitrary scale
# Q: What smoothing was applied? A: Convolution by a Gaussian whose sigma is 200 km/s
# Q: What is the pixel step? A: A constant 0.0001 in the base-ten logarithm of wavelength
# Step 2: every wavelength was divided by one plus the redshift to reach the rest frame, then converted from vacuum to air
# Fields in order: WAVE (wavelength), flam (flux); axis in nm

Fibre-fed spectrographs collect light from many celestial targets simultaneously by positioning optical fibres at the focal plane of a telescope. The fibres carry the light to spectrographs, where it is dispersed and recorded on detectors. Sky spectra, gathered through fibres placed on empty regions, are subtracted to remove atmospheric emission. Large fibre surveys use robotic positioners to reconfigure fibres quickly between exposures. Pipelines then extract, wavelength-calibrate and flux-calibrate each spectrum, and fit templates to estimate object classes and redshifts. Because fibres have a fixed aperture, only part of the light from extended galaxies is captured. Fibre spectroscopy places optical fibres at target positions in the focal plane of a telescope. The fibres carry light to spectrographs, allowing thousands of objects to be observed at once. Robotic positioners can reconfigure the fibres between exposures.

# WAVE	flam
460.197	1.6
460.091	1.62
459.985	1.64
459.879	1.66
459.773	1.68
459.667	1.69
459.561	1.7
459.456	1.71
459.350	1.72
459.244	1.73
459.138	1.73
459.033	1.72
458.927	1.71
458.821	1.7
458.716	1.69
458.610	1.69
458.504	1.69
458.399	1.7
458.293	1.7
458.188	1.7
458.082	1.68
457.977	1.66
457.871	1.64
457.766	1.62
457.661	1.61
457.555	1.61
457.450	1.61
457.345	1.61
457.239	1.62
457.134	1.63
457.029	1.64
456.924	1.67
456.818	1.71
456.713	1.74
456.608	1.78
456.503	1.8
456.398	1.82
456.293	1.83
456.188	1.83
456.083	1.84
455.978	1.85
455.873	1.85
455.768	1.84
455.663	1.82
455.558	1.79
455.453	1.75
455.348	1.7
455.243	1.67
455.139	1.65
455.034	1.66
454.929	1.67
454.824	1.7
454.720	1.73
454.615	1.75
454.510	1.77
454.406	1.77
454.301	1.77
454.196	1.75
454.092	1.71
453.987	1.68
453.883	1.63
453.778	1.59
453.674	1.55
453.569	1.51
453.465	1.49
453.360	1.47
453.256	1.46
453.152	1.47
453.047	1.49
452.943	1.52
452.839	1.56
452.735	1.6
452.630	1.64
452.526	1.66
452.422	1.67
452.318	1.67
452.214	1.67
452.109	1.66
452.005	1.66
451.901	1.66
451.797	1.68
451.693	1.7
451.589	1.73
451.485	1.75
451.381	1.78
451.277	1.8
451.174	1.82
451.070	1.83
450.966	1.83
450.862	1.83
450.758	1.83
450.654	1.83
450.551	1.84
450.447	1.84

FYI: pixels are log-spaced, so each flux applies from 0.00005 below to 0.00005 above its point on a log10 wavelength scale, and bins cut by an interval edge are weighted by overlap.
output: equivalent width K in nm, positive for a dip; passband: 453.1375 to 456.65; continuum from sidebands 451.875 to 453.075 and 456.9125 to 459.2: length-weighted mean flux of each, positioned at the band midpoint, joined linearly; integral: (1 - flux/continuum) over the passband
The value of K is -0.14 nm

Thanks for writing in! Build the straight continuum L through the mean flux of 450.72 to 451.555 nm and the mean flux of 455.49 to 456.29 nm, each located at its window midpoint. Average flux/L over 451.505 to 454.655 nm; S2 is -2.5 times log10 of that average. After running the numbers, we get 0.12 mag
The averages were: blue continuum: 1.81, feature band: 1.63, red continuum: 1.83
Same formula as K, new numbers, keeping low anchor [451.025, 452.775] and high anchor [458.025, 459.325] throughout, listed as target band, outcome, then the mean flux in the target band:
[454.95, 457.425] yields -0.054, 1.74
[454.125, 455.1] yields -0.014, 1.73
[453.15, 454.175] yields 0.083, 1.57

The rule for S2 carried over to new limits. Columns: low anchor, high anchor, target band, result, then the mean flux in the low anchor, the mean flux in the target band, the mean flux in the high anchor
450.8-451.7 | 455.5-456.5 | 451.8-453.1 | 0.11 mag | 1.79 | 1.62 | 1.83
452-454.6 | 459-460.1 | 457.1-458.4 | 0.02 mag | 1.62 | 1.64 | 1.69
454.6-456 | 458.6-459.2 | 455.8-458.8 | 0.01 mag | 1.74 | 1.71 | 1.71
